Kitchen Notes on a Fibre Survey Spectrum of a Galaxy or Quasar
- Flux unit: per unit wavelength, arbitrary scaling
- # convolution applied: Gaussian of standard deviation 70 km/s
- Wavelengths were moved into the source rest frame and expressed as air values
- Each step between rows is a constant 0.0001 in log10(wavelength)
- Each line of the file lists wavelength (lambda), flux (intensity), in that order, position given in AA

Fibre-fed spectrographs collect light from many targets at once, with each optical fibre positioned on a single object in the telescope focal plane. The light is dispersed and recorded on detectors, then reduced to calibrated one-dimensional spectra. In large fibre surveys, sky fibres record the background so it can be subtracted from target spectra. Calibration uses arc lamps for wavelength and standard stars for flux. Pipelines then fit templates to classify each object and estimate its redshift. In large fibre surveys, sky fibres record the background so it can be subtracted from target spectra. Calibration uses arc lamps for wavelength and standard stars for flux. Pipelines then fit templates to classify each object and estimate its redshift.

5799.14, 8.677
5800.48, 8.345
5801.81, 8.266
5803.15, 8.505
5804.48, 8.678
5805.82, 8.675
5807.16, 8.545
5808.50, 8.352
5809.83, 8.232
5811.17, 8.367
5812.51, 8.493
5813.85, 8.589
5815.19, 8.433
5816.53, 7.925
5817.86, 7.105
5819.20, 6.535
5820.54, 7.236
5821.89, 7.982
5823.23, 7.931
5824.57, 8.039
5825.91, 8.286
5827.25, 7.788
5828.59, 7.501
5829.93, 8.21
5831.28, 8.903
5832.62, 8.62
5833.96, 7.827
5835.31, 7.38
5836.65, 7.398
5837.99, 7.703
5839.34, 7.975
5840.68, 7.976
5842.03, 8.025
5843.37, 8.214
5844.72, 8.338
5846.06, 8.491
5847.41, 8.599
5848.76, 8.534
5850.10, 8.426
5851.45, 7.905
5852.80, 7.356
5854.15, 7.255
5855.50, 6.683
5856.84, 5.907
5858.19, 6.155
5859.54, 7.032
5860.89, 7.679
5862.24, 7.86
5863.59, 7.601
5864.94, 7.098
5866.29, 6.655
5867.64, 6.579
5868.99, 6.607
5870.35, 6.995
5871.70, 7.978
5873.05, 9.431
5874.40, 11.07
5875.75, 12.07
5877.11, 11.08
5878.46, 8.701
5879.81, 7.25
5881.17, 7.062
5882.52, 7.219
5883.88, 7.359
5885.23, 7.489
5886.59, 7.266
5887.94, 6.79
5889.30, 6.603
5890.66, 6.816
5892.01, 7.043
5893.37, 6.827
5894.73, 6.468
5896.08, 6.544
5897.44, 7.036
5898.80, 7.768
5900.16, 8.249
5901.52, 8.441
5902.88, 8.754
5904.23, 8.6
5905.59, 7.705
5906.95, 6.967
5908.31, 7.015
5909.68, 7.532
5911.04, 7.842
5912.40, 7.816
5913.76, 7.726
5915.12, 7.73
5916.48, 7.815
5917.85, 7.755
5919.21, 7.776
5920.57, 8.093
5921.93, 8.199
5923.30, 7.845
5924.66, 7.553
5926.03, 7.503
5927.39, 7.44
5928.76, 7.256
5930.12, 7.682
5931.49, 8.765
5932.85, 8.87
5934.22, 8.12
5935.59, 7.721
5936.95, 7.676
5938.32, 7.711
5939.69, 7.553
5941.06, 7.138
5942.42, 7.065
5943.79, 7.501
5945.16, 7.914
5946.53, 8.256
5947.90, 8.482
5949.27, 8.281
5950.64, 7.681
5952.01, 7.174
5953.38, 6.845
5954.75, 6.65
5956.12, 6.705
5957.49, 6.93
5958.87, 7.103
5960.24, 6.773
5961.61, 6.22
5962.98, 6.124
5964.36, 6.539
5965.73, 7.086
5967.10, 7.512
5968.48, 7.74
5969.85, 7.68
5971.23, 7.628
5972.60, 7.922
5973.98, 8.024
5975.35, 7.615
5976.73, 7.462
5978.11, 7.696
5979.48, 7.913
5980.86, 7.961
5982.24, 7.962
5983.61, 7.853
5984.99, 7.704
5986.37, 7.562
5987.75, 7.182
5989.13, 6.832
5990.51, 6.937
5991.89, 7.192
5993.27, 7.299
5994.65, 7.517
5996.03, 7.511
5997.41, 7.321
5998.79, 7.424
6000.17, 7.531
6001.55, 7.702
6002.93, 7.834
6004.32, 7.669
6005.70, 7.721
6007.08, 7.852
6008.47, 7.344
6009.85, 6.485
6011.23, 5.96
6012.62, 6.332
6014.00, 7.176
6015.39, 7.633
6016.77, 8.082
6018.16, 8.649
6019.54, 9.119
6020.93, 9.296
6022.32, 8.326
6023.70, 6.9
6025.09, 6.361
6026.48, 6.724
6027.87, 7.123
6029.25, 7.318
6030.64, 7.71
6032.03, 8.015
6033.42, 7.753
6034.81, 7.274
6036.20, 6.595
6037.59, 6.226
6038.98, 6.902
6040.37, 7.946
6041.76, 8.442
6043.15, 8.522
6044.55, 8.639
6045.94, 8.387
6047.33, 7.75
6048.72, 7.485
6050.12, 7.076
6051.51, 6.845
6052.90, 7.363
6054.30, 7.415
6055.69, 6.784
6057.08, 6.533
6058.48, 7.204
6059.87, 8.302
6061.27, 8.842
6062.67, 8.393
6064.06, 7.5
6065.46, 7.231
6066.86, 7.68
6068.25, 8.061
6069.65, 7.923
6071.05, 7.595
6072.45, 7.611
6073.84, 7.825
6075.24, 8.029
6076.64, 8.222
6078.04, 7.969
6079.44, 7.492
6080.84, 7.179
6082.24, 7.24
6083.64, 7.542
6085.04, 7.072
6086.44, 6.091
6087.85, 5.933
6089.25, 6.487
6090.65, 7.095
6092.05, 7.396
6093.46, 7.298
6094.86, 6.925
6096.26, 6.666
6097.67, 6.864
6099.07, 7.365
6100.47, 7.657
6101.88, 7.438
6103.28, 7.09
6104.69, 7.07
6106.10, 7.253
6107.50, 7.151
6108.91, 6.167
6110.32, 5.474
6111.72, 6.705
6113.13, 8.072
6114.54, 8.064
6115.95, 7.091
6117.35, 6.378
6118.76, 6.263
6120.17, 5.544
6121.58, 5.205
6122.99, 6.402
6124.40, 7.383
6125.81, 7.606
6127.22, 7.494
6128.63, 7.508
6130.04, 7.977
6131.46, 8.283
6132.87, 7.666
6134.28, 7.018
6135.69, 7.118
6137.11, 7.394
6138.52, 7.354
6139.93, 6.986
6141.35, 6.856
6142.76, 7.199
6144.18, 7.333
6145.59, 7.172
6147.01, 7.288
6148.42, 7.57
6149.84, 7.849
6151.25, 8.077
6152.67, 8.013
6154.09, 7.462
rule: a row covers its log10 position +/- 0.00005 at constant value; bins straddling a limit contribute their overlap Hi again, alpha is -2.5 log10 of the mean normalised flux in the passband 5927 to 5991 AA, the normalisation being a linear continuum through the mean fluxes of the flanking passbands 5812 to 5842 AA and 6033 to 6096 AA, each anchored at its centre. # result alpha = 0.02 mag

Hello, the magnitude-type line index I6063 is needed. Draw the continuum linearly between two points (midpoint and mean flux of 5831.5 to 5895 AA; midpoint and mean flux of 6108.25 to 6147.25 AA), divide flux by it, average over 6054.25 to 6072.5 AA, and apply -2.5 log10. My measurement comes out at -0.07 mag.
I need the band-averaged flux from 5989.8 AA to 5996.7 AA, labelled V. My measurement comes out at 7.29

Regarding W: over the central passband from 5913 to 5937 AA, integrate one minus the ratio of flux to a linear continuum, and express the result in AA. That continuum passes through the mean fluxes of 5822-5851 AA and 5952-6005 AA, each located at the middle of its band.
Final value -0.8 AA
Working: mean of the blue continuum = 8.1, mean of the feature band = 7.87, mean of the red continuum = 7.34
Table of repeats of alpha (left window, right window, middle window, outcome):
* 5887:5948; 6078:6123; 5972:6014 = -0.016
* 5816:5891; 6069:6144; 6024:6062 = -0.022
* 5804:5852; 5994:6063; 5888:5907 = 0.069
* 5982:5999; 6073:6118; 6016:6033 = -0.070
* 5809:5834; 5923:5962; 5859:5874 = 0.050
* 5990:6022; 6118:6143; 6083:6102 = 0.037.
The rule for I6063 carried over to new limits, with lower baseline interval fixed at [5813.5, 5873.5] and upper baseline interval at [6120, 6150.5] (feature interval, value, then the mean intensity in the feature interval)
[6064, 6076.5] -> -0.061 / 7.75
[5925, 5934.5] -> -0.052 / 7.92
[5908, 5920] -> -0.016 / 7.69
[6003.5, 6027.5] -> -0.013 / 7.5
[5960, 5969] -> 0.099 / 6.84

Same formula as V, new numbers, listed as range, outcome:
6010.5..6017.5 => 7.04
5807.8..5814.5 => 8.41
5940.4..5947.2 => 7.58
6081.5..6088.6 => 6.77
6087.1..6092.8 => 6.72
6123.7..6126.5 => 7.5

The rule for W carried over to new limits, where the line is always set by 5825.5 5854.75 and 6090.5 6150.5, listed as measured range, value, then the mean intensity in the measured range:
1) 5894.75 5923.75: 0.2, 7.74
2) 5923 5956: 0.1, 7.68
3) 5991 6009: -0.1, 7.53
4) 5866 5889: -0.5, 8.09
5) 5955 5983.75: 1.0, 7.34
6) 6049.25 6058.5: 0.4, 7.02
